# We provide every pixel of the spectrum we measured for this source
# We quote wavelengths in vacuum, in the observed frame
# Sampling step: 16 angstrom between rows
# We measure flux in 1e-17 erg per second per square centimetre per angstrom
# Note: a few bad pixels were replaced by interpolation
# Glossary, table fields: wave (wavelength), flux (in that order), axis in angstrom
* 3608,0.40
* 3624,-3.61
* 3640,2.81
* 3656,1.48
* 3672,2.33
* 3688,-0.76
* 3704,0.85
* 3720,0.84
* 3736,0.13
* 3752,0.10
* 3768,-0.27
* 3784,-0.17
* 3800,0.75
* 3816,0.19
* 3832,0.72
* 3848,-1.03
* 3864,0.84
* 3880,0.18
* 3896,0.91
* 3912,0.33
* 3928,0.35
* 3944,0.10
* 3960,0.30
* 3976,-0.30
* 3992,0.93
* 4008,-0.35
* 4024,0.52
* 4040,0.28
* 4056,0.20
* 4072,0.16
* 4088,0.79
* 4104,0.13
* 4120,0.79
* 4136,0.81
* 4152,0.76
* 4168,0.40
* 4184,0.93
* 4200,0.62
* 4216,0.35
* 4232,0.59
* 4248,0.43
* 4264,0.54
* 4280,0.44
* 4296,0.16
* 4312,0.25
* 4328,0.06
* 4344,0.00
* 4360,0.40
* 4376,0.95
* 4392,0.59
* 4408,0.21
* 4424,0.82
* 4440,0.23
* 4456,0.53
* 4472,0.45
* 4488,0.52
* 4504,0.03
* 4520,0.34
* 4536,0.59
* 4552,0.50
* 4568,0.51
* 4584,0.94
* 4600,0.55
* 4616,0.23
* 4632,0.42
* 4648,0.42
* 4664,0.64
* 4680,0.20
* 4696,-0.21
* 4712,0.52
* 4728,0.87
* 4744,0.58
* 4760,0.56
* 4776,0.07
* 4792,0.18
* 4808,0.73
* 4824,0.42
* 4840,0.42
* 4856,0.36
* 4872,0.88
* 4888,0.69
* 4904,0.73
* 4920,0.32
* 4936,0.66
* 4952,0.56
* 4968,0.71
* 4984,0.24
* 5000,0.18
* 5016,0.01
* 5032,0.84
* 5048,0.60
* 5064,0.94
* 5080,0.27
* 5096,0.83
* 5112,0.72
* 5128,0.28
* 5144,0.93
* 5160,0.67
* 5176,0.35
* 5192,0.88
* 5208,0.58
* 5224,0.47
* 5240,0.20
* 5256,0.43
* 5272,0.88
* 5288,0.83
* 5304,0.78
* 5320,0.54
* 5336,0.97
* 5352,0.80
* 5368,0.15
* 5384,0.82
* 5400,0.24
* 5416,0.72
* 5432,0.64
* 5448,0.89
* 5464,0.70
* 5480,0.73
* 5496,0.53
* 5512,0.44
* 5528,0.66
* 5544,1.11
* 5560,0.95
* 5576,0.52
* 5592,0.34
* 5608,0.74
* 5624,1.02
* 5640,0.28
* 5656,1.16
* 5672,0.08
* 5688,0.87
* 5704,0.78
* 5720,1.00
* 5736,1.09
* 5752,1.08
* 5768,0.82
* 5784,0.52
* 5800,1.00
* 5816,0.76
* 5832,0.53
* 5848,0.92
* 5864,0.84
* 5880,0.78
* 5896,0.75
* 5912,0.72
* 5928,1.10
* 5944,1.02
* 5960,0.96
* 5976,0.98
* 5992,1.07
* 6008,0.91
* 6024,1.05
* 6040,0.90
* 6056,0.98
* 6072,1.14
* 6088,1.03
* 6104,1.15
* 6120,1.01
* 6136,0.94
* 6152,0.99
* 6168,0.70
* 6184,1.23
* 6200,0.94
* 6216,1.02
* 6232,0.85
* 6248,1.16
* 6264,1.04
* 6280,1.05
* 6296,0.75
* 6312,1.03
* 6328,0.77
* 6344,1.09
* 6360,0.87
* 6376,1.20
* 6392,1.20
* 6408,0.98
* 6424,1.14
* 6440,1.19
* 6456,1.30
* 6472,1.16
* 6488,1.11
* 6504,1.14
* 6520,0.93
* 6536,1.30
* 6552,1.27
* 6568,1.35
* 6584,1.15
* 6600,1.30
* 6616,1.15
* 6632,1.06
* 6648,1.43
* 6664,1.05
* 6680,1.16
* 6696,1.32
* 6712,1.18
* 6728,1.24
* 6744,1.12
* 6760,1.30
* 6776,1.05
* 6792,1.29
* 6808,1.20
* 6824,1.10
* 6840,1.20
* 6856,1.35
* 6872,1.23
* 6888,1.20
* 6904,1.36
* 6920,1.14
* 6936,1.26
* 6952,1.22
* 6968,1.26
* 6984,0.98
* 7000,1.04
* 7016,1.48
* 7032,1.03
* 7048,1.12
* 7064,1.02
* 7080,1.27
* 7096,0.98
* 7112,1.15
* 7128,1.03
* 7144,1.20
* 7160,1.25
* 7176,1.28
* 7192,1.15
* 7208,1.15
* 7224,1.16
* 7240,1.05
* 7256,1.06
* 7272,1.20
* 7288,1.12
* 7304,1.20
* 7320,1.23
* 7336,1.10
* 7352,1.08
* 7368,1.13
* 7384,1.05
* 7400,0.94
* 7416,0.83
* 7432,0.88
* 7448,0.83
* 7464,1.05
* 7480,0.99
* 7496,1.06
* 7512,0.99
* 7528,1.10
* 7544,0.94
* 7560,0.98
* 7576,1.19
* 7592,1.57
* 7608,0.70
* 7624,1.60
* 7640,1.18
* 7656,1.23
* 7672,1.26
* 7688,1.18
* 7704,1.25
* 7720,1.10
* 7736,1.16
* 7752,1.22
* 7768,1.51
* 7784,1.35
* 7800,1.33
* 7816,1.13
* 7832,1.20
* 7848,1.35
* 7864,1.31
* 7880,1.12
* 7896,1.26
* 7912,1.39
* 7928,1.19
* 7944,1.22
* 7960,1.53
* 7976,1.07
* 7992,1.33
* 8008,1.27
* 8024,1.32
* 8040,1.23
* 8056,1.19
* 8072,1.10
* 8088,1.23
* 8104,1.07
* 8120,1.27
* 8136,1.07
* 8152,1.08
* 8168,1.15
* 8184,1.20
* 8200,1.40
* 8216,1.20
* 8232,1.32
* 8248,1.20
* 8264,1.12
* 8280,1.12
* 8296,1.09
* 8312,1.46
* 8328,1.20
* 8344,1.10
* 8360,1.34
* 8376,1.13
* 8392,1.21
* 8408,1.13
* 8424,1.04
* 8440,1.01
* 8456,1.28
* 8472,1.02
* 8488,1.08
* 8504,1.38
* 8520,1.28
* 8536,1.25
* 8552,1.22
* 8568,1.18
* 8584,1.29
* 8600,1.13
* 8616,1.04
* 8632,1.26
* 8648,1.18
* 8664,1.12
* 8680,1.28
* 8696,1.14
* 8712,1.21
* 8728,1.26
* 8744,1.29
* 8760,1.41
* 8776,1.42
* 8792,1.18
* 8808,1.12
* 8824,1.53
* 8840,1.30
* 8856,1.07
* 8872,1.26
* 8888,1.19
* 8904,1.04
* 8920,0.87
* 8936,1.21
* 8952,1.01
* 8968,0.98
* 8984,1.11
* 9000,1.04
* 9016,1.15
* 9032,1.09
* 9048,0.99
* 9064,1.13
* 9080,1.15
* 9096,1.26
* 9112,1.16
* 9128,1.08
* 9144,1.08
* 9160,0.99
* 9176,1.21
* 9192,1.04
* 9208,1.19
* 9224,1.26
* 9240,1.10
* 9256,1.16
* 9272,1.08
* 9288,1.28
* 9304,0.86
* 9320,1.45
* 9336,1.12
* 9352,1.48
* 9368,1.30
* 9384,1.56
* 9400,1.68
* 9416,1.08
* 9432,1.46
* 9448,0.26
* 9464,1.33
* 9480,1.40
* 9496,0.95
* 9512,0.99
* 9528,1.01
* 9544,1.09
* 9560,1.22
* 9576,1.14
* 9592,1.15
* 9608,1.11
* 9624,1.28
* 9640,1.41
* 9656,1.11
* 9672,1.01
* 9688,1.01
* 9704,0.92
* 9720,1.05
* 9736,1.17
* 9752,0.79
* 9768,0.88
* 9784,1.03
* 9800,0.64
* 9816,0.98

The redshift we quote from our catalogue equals 0.432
